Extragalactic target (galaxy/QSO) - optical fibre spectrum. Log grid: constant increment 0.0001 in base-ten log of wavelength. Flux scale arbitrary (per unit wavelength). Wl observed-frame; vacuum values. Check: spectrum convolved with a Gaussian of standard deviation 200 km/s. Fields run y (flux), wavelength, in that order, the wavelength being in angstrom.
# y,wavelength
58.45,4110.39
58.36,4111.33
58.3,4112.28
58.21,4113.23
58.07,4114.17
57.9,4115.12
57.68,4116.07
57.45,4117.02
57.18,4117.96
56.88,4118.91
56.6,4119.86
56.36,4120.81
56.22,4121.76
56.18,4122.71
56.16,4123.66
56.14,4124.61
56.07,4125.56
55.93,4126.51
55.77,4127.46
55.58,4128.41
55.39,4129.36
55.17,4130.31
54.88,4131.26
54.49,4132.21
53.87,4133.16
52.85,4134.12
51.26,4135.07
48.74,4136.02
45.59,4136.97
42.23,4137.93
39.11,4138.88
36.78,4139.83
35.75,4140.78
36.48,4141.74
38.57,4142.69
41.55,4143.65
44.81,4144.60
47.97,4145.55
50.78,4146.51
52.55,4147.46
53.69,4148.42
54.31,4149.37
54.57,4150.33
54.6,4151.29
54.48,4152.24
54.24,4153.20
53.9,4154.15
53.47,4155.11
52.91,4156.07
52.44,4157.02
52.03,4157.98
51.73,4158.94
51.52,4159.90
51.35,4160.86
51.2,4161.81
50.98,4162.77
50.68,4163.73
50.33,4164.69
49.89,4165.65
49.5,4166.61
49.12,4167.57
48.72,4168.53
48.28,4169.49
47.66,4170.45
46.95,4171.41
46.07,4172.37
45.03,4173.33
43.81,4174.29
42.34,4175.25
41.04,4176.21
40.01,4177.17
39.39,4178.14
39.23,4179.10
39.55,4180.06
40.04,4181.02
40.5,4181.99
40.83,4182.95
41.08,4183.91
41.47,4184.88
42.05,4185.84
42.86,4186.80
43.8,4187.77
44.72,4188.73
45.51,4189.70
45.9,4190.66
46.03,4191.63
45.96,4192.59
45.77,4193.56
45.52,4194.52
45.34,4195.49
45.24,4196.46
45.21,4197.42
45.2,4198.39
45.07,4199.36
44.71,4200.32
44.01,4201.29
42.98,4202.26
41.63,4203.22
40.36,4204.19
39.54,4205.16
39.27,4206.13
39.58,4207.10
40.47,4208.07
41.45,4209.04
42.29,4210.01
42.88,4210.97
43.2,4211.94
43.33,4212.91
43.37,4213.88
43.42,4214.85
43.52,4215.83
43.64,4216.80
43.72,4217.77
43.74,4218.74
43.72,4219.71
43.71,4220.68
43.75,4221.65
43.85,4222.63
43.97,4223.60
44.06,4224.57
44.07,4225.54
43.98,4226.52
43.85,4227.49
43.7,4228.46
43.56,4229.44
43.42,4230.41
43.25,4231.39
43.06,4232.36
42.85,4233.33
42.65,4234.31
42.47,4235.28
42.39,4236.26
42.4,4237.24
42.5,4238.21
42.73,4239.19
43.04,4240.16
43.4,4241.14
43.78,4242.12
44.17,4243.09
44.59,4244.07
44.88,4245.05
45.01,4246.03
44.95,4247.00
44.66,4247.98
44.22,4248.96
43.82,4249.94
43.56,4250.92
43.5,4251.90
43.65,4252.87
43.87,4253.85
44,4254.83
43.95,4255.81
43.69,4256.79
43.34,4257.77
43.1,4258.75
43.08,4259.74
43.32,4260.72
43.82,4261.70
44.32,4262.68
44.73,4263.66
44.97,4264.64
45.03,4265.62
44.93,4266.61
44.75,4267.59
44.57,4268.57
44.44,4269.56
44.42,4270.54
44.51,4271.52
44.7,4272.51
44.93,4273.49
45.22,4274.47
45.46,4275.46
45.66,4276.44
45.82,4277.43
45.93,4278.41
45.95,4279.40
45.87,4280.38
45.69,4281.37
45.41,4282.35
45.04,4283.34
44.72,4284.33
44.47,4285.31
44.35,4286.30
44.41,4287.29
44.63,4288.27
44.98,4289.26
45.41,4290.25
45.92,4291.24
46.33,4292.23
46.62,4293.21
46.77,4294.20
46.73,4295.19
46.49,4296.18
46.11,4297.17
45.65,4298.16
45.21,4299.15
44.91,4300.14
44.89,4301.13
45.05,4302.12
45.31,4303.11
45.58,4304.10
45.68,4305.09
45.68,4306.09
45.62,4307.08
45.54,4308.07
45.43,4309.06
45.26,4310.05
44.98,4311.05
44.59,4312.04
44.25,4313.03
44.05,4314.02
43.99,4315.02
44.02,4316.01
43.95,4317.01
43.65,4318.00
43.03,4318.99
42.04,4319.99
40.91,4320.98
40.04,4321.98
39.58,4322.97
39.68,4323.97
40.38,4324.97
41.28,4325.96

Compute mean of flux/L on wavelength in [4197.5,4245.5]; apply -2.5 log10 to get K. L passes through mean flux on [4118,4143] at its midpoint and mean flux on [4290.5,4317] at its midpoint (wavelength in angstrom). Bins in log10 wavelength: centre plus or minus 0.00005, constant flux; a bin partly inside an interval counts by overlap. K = 0.12 mag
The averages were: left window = 50.9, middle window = 43.1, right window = 45.4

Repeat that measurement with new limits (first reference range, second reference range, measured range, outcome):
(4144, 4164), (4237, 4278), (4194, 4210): 0.13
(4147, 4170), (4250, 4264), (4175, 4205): 0.15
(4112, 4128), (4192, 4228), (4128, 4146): 0.16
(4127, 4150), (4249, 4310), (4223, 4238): 0.07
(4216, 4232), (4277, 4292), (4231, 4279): 0.01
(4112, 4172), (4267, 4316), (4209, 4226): 0.12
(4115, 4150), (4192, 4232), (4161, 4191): 0.05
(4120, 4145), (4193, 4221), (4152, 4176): -0.06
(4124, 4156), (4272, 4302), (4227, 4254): 0.08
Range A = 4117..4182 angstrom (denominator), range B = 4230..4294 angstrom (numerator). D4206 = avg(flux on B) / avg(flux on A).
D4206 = 0.90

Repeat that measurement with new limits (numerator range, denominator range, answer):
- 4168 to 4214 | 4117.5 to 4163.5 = 0.84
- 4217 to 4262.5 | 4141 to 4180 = 0.90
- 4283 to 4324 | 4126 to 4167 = 0.89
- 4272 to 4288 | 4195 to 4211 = 1.06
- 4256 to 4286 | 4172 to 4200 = 1.03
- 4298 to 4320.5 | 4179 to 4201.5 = 1.02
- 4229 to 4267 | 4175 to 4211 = 1.03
